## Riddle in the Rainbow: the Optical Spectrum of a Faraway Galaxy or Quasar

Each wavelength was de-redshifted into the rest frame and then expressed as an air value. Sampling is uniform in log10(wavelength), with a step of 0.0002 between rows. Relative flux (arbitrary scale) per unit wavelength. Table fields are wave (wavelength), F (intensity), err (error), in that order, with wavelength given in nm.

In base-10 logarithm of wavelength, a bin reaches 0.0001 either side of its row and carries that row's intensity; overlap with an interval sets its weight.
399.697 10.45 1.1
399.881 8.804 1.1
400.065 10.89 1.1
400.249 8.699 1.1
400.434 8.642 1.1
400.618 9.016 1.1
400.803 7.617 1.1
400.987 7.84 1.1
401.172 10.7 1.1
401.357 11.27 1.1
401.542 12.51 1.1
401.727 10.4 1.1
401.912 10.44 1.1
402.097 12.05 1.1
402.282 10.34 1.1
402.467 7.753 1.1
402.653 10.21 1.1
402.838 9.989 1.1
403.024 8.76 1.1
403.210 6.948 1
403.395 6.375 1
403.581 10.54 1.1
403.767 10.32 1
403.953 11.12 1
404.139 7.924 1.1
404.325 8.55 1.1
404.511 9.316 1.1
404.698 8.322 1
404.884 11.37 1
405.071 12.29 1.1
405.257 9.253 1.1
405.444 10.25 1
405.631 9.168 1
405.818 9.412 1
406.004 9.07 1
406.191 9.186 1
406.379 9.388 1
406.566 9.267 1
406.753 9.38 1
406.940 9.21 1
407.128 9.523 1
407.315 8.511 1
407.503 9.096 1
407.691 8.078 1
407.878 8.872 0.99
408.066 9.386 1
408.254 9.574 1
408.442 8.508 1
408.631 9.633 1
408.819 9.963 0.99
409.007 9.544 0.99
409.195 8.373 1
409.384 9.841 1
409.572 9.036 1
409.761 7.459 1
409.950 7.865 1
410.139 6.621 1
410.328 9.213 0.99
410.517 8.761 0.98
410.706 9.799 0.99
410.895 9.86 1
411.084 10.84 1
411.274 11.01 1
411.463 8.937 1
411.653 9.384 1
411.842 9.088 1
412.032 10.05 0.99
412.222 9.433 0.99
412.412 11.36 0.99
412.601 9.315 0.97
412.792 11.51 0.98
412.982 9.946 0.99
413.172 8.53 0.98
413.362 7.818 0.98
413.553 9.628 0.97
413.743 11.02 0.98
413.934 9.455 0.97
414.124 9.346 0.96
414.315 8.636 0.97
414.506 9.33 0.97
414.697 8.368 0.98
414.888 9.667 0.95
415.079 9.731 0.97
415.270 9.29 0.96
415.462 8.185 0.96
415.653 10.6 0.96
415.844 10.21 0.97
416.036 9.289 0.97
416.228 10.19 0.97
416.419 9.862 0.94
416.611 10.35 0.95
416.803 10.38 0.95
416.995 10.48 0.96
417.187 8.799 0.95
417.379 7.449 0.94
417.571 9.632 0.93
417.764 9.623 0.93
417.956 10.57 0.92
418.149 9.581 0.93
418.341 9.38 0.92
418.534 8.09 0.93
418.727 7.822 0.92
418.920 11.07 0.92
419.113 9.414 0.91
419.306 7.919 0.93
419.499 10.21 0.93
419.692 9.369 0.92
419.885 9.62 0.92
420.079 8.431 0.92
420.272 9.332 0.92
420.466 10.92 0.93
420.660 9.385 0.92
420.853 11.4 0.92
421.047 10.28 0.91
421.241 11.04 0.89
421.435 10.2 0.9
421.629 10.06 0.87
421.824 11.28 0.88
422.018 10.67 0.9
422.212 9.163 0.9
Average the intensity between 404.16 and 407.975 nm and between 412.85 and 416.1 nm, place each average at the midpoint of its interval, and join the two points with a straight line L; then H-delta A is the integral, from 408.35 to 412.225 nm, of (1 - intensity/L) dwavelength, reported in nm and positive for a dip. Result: 0.070 nm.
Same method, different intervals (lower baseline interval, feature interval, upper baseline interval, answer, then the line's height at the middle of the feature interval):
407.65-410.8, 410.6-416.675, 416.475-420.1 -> -0.371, 9.13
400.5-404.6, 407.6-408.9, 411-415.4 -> 0.060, 9.58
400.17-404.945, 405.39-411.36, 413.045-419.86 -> 0.183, 9.46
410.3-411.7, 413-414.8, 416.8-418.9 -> 0.073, 9.55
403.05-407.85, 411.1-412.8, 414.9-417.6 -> -0.090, 9.47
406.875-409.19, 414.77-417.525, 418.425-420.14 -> -0.143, 9.12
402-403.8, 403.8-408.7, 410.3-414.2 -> 0.038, 9.46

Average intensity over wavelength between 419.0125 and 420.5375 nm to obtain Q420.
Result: 9.38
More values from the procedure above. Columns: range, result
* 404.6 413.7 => 9.38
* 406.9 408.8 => 9.07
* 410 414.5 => 9.53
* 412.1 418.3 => 9.61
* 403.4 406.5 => 9.62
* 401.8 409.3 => 9.38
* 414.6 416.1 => 9.42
